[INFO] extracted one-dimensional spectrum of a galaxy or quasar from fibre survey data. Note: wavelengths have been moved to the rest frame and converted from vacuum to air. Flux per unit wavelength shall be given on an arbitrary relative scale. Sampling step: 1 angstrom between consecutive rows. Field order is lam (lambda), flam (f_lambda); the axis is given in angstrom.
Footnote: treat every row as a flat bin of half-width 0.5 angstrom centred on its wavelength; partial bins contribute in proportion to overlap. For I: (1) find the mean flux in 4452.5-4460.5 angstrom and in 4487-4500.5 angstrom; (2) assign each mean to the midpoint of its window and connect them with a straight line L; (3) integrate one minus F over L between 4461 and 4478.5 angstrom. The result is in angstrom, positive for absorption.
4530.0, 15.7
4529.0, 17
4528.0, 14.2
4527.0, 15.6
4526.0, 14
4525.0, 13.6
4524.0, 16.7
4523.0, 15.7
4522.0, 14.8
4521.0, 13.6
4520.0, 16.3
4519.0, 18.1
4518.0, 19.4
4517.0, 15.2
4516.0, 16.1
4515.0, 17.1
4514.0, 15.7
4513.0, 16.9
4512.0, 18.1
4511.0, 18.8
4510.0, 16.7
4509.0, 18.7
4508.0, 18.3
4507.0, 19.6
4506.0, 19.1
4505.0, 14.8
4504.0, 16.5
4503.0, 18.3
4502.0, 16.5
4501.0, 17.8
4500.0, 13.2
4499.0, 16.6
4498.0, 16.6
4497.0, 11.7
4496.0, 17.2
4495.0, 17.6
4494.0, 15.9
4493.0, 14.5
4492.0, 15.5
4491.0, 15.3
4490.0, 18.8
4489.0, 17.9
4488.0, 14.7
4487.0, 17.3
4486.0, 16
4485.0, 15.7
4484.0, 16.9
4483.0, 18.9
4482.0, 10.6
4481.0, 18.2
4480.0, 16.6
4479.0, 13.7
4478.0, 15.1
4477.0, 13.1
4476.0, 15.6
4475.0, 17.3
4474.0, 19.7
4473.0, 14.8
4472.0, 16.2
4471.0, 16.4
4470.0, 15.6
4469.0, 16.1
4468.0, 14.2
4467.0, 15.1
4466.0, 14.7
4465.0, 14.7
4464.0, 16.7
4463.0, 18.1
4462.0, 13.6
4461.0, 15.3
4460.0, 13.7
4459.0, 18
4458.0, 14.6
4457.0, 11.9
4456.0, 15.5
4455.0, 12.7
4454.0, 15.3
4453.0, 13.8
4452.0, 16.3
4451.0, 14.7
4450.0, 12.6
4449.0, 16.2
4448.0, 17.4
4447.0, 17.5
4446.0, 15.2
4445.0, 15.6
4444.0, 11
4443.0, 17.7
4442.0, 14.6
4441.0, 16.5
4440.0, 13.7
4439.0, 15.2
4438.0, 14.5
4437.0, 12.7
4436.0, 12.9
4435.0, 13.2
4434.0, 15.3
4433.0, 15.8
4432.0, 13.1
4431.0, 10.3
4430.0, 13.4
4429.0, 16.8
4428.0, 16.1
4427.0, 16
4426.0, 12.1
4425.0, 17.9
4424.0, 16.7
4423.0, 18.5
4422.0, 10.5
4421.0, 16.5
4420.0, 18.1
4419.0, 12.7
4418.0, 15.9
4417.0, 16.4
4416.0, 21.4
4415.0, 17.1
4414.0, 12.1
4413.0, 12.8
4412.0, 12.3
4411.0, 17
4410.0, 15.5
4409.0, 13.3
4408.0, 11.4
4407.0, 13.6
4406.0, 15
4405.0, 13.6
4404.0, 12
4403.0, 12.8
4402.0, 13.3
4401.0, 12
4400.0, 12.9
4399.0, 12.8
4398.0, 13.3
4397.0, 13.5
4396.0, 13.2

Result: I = -0.9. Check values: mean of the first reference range 14.4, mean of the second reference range 15.9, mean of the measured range 15.7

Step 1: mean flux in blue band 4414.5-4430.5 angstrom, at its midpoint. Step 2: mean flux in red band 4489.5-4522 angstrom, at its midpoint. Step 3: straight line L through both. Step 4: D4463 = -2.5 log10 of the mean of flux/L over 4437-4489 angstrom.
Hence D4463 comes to 0.06 mag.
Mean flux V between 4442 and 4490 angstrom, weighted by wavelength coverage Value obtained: 15.5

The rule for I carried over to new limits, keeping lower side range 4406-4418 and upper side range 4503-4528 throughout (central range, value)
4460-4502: 0.56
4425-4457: 1.49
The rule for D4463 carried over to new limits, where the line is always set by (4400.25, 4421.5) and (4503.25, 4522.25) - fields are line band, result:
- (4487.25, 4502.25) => 0.04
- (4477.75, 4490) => 0.02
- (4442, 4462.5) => 0.04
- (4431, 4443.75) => 0.06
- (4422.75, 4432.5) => -0.01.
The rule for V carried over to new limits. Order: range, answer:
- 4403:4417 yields 14.4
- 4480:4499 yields 16.1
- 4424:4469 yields 14.9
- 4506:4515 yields 17.9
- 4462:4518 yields 16.3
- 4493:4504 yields 16.1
